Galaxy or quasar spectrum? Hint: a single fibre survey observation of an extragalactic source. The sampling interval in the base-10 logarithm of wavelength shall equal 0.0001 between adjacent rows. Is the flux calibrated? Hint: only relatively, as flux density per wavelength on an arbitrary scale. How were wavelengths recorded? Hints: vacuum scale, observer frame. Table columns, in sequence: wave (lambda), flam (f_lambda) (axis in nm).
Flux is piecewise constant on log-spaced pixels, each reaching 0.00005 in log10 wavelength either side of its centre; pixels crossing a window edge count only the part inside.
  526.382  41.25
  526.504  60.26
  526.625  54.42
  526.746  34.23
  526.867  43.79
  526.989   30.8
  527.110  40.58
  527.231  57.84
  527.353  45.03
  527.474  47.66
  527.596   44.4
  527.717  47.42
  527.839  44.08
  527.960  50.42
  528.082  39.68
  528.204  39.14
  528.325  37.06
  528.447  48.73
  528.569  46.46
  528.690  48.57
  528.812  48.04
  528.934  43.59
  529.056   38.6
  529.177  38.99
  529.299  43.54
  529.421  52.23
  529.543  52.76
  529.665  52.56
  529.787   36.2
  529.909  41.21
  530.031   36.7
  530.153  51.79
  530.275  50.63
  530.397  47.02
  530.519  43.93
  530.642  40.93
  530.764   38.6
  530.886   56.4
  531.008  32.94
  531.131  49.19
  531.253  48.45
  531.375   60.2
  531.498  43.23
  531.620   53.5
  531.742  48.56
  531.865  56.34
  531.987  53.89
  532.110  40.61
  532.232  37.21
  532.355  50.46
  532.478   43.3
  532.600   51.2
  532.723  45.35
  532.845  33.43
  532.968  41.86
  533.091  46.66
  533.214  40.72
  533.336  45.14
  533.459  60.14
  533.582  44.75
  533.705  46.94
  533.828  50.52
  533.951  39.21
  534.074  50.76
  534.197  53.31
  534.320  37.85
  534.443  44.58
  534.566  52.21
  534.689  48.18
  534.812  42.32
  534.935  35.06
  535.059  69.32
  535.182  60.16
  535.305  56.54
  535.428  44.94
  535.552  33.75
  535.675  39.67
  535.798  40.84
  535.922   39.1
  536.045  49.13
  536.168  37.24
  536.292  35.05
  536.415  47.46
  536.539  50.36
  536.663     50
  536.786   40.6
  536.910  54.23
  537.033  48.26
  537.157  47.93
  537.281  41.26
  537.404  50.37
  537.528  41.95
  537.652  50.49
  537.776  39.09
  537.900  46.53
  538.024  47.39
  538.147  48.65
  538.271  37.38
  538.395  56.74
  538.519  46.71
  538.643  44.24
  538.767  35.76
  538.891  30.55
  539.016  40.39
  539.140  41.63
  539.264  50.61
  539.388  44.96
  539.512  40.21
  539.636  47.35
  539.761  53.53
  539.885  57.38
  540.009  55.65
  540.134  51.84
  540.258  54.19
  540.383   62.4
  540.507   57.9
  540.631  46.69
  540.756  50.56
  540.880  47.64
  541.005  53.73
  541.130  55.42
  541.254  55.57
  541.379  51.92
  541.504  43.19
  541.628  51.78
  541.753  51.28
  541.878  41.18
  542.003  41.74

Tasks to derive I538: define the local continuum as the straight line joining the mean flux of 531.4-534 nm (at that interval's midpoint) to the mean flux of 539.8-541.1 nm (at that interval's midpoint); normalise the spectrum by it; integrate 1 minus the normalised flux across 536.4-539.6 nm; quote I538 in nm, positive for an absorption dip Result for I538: 0.395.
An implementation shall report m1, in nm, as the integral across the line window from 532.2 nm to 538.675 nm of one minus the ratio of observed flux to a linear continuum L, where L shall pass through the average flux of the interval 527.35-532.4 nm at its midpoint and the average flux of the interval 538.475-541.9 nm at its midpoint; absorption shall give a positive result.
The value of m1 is 0.20 nm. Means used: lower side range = 45.9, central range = 46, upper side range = 48.8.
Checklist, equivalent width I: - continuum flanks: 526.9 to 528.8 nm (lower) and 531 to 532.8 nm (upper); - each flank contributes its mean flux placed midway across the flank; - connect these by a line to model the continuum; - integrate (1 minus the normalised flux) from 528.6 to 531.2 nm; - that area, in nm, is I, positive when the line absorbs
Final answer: 0.07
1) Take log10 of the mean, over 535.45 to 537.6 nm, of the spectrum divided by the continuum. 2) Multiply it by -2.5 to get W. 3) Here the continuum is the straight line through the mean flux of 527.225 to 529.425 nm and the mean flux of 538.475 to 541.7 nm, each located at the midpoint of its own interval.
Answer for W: 0.09 mag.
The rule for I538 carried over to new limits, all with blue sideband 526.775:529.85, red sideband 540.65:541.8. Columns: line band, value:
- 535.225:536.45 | 0.148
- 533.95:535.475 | -0.045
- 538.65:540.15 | 0.137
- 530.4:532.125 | -0.064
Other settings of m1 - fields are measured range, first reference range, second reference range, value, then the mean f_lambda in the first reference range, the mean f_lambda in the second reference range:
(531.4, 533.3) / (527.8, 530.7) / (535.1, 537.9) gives -0.04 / 44.7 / 45.6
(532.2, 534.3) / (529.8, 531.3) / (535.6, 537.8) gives -0.06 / 44.5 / 44.6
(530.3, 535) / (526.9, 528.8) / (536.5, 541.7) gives -0.01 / 44.6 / 48.2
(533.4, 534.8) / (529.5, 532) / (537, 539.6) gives -0.06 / 47.2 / 44.3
